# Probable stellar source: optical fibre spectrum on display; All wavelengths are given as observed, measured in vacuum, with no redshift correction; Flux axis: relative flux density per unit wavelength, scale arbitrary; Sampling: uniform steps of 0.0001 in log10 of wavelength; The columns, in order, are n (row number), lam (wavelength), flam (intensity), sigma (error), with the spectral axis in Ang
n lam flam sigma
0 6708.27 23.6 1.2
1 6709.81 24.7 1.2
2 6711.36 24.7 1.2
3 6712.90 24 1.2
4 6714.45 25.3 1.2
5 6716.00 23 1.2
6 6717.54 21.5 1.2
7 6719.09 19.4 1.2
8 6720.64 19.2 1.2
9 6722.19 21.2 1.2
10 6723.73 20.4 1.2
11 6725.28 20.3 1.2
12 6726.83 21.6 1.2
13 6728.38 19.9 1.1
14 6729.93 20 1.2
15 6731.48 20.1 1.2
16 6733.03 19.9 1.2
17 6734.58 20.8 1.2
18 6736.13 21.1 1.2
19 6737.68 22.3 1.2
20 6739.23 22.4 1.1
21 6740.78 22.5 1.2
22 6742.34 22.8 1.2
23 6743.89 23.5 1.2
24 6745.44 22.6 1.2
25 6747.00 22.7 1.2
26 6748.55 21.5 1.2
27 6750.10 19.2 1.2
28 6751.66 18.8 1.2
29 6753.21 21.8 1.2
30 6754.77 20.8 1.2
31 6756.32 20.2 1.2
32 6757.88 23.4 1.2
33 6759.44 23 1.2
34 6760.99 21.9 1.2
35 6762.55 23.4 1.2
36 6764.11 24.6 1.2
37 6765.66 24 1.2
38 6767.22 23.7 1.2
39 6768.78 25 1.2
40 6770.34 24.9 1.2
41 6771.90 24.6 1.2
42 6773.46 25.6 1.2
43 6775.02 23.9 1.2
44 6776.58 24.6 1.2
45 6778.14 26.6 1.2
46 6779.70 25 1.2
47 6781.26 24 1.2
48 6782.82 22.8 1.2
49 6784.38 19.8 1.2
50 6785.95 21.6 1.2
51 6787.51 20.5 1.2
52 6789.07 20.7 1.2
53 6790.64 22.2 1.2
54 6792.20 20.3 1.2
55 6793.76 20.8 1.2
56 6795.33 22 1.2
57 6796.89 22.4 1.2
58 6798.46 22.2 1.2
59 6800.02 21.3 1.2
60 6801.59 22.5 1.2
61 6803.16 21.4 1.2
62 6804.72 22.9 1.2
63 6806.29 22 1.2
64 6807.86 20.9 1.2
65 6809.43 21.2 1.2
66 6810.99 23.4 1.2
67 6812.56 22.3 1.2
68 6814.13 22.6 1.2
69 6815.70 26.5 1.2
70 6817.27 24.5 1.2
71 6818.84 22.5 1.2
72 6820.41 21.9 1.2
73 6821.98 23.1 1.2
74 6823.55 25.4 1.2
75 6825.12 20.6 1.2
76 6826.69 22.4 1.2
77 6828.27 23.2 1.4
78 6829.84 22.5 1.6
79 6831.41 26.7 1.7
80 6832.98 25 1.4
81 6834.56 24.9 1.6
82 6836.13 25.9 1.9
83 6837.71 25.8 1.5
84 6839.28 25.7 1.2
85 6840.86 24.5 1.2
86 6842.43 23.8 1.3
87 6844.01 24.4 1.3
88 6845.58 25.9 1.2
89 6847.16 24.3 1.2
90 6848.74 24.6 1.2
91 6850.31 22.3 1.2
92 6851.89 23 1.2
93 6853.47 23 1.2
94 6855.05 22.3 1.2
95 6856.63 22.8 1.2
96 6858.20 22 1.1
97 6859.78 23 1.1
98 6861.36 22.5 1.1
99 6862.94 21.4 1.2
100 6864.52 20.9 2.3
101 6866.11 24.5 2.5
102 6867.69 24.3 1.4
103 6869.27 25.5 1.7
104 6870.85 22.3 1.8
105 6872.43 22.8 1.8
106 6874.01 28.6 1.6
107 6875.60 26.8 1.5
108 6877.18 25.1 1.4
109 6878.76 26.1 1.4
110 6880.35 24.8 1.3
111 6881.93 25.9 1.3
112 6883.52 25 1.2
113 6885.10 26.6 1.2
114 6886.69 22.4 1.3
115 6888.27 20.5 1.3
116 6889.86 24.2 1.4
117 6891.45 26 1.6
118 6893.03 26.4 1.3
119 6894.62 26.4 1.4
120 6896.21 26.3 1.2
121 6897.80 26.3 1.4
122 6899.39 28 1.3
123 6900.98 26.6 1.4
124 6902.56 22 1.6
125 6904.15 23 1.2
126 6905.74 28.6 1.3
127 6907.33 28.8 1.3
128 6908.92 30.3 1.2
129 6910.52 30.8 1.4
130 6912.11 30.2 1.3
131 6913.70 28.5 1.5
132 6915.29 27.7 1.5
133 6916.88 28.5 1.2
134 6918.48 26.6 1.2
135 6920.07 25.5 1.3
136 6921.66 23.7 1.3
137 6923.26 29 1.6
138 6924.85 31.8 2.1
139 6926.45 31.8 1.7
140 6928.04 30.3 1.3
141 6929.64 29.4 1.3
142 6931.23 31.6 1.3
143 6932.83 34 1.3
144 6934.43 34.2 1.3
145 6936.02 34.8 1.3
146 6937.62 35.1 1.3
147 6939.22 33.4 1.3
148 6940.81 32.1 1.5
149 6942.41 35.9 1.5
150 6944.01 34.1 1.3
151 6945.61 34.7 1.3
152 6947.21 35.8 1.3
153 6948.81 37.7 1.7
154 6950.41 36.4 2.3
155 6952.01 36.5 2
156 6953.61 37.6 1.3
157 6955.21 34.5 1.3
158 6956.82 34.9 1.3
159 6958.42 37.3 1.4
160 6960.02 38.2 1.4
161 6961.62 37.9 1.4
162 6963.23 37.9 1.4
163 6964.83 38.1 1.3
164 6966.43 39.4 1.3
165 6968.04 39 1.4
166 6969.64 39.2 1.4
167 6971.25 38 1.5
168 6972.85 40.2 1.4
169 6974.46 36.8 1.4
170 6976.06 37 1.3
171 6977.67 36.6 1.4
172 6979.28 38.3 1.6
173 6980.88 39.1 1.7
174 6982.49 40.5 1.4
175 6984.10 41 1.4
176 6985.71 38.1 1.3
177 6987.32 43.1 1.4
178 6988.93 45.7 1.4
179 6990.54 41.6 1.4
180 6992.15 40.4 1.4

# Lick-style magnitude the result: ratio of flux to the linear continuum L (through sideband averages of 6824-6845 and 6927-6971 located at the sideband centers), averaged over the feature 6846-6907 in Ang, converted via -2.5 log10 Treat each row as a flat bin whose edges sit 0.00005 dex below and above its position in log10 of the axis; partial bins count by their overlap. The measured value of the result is 0.16 mag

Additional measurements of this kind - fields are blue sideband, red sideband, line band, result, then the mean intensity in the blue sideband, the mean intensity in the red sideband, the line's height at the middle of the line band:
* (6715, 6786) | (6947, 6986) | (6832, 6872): 0.235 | 22.2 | 37.9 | 29.6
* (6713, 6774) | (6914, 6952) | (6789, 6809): 0.152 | 22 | 32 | 24.9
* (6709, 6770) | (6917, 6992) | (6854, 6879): 0.258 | 22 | 35.7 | 30.1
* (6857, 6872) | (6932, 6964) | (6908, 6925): 0.093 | 22.9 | 35.6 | 30.8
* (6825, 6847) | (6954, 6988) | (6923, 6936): 0.074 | 24.5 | 38.3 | 34.1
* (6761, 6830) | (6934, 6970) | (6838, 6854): 0.126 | 22.9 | 36.3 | 27.2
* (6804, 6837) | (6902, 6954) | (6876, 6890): 0.137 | 23.4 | 31.2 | 27.9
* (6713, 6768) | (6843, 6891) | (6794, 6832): 0.013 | 21.7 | 23.9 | 23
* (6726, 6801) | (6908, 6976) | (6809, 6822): 0.110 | 22.3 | 33.8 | 25.6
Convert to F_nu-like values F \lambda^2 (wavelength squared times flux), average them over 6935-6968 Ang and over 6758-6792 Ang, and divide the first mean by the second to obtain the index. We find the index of 1.6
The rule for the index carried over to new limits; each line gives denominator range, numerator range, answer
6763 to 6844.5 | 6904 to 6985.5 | 1.53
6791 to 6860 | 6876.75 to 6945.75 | 1.26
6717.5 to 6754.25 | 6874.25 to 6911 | 1.29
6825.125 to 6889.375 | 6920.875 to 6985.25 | 1.52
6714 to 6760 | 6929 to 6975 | 1.80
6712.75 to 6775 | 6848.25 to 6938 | 1.25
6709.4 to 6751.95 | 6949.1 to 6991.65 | 1.91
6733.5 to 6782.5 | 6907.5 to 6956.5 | 1.47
